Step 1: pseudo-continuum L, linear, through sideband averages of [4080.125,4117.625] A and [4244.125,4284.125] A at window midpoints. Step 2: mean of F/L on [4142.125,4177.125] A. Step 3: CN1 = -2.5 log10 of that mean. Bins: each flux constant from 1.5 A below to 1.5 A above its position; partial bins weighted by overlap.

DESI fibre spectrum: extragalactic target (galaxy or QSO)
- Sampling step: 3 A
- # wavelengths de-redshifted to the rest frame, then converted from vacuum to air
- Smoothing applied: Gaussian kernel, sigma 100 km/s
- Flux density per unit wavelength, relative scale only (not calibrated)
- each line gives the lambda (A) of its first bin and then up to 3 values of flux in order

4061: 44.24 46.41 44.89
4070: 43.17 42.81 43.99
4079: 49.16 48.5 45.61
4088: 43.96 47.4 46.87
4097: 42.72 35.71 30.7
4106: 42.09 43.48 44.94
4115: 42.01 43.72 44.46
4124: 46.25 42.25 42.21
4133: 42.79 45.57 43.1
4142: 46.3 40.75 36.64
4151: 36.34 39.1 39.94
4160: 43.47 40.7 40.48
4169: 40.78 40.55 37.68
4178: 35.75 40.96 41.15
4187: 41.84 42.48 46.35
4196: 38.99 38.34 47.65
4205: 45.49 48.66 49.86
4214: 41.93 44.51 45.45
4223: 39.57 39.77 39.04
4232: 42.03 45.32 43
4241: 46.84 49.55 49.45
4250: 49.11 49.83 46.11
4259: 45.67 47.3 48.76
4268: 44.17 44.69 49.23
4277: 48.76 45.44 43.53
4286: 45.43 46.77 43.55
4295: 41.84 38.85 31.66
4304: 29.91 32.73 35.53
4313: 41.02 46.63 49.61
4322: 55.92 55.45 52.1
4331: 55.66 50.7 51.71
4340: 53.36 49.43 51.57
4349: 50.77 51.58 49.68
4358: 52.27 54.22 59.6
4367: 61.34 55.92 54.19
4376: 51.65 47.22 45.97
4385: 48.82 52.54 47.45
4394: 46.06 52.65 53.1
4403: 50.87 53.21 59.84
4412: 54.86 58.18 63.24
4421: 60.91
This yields 0.119 mag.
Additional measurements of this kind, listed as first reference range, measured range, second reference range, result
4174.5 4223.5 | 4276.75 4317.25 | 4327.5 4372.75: 0.22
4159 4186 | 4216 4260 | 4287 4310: -0.16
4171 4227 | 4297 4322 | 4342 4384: 0.25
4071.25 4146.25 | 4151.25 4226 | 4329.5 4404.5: 0.10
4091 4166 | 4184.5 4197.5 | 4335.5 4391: 0.06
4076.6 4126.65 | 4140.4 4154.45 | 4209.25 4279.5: 0.11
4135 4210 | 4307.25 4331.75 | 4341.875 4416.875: 0.03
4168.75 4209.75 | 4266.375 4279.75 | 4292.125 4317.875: -0.20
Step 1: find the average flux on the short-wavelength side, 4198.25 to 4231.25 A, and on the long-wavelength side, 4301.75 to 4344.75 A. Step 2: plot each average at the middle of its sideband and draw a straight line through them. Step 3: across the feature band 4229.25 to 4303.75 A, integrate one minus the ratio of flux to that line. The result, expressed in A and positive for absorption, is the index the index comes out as 0.5 A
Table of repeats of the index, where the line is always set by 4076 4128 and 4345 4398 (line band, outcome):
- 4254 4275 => 0.9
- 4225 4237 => 1.5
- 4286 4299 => 1.6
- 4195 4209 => 0.8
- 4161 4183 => 2.9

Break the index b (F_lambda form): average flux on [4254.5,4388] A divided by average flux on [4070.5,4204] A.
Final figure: 1.1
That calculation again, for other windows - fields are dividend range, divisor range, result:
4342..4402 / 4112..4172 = 1.23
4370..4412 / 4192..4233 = 1.18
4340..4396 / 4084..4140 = 1.21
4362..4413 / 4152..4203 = 1.29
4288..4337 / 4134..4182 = 1.10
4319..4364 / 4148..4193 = 1.31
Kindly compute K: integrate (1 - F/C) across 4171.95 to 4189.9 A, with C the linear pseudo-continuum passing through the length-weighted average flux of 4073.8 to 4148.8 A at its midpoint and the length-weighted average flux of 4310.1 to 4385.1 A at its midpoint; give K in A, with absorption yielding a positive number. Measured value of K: 2.34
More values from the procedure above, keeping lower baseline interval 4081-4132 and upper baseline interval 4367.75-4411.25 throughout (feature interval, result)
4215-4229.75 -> 1.5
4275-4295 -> 1.3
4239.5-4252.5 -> -0.4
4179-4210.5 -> 1.7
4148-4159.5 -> 1.5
